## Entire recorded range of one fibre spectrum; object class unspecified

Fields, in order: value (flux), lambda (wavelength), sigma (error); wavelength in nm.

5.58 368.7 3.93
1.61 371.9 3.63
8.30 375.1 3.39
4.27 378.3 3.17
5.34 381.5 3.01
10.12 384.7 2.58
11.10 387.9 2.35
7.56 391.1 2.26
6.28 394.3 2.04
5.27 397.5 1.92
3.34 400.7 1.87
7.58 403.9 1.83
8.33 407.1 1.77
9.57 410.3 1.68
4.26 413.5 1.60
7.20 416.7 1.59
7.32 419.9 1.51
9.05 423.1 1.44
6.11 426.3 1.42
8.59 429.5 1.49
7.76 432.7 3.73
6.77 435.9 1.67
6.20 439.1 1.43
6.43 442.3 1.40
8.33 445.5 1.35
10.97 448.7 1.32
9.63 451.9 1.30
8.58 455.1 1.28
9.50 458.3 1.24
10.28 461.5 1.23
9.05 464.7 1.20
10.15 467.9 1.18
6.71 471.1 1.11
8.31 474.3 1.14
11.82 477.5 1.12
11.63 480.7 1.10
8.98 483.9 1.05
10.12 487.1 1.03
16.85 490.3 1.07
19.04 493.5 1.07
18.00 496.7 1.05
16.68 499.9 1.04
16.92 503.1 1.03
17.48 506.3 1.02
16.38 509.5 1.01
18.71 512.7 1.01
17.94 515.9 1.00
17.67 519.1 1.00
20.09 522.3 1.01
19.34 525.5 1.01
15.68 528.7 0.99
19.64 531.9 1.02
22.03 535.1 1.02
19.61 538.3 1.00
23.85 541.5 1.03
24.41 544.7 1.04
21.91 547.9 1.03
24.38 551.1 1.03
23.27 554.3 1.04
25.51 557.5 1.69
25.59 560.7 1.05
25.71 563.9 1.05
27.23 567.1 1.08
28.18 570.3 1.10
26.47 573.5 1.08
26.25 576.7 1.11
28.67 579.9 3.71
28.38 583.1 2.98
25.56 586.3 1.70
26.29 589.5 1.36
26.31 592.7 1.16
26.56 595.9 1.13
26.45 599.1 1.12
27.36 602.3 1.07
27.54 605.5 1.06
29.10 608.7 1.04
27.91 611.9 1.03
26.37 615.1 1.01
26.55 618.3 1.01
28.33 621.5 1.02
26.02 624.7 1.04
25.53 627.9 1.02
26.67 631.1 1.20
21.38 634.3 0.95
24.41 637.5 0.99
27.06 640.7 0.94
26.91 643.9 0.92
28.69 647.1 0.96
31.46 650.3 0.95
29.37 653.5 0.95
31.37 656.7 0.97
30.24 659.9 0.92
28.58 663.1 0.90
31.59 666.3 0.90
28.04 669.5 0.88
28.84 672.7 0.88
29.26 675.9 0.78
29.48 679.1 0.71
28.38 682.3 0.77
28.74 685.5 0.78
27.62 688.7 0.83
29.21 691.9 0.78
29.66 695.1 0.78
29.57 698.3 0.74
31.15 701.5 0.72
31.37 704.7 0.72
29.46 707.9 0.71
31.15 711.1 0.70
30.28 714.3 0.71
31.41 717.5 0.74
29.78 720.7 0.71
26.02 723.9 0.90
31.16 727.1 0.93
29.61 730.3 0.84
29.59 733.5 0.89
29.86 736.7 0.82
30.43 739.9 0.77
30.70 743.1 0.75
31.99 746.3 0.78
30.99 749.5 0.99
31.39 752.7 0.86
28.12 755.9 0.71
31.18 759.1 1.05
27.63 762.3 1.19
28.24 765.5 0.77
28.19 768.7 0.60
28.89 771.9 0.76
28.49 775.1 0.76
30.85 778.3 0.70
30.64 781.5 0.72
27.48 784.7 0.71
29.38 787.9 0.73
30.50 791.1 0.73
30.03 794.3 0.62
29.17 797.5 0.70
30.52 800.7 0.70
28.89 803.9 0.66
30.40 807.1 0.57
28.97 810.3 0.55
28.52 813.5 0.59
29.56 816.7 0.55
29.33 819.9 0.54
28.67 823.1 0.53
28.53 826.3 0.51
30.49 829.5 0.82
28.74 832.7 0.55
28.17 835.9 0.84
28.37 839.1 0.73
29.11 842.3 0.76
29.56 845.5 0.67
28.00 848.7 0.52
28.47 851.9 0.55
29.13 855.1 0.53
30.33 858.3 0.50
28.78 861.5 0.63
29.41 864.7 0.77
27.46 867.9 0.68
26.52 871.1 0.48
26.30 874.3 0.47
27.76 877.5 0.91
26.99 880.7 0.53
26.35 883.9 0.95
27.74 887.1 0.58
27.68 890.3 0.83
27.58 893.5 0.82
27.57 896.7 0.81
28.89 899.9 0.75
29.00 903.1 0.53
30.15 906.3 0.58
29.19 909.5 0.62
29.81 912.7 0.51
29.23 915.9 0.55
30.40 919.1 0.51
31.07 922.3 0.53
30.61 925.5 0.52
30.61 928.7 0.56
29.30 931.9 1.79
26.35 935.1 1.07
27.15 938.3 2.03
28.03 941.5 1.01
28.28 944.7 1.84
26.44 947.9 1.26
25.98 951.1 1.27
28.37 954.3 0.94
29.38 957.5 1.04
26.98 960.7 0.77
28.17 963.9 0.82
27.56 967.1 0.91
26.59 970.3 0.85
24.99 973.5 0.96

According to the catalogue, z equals 0.226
